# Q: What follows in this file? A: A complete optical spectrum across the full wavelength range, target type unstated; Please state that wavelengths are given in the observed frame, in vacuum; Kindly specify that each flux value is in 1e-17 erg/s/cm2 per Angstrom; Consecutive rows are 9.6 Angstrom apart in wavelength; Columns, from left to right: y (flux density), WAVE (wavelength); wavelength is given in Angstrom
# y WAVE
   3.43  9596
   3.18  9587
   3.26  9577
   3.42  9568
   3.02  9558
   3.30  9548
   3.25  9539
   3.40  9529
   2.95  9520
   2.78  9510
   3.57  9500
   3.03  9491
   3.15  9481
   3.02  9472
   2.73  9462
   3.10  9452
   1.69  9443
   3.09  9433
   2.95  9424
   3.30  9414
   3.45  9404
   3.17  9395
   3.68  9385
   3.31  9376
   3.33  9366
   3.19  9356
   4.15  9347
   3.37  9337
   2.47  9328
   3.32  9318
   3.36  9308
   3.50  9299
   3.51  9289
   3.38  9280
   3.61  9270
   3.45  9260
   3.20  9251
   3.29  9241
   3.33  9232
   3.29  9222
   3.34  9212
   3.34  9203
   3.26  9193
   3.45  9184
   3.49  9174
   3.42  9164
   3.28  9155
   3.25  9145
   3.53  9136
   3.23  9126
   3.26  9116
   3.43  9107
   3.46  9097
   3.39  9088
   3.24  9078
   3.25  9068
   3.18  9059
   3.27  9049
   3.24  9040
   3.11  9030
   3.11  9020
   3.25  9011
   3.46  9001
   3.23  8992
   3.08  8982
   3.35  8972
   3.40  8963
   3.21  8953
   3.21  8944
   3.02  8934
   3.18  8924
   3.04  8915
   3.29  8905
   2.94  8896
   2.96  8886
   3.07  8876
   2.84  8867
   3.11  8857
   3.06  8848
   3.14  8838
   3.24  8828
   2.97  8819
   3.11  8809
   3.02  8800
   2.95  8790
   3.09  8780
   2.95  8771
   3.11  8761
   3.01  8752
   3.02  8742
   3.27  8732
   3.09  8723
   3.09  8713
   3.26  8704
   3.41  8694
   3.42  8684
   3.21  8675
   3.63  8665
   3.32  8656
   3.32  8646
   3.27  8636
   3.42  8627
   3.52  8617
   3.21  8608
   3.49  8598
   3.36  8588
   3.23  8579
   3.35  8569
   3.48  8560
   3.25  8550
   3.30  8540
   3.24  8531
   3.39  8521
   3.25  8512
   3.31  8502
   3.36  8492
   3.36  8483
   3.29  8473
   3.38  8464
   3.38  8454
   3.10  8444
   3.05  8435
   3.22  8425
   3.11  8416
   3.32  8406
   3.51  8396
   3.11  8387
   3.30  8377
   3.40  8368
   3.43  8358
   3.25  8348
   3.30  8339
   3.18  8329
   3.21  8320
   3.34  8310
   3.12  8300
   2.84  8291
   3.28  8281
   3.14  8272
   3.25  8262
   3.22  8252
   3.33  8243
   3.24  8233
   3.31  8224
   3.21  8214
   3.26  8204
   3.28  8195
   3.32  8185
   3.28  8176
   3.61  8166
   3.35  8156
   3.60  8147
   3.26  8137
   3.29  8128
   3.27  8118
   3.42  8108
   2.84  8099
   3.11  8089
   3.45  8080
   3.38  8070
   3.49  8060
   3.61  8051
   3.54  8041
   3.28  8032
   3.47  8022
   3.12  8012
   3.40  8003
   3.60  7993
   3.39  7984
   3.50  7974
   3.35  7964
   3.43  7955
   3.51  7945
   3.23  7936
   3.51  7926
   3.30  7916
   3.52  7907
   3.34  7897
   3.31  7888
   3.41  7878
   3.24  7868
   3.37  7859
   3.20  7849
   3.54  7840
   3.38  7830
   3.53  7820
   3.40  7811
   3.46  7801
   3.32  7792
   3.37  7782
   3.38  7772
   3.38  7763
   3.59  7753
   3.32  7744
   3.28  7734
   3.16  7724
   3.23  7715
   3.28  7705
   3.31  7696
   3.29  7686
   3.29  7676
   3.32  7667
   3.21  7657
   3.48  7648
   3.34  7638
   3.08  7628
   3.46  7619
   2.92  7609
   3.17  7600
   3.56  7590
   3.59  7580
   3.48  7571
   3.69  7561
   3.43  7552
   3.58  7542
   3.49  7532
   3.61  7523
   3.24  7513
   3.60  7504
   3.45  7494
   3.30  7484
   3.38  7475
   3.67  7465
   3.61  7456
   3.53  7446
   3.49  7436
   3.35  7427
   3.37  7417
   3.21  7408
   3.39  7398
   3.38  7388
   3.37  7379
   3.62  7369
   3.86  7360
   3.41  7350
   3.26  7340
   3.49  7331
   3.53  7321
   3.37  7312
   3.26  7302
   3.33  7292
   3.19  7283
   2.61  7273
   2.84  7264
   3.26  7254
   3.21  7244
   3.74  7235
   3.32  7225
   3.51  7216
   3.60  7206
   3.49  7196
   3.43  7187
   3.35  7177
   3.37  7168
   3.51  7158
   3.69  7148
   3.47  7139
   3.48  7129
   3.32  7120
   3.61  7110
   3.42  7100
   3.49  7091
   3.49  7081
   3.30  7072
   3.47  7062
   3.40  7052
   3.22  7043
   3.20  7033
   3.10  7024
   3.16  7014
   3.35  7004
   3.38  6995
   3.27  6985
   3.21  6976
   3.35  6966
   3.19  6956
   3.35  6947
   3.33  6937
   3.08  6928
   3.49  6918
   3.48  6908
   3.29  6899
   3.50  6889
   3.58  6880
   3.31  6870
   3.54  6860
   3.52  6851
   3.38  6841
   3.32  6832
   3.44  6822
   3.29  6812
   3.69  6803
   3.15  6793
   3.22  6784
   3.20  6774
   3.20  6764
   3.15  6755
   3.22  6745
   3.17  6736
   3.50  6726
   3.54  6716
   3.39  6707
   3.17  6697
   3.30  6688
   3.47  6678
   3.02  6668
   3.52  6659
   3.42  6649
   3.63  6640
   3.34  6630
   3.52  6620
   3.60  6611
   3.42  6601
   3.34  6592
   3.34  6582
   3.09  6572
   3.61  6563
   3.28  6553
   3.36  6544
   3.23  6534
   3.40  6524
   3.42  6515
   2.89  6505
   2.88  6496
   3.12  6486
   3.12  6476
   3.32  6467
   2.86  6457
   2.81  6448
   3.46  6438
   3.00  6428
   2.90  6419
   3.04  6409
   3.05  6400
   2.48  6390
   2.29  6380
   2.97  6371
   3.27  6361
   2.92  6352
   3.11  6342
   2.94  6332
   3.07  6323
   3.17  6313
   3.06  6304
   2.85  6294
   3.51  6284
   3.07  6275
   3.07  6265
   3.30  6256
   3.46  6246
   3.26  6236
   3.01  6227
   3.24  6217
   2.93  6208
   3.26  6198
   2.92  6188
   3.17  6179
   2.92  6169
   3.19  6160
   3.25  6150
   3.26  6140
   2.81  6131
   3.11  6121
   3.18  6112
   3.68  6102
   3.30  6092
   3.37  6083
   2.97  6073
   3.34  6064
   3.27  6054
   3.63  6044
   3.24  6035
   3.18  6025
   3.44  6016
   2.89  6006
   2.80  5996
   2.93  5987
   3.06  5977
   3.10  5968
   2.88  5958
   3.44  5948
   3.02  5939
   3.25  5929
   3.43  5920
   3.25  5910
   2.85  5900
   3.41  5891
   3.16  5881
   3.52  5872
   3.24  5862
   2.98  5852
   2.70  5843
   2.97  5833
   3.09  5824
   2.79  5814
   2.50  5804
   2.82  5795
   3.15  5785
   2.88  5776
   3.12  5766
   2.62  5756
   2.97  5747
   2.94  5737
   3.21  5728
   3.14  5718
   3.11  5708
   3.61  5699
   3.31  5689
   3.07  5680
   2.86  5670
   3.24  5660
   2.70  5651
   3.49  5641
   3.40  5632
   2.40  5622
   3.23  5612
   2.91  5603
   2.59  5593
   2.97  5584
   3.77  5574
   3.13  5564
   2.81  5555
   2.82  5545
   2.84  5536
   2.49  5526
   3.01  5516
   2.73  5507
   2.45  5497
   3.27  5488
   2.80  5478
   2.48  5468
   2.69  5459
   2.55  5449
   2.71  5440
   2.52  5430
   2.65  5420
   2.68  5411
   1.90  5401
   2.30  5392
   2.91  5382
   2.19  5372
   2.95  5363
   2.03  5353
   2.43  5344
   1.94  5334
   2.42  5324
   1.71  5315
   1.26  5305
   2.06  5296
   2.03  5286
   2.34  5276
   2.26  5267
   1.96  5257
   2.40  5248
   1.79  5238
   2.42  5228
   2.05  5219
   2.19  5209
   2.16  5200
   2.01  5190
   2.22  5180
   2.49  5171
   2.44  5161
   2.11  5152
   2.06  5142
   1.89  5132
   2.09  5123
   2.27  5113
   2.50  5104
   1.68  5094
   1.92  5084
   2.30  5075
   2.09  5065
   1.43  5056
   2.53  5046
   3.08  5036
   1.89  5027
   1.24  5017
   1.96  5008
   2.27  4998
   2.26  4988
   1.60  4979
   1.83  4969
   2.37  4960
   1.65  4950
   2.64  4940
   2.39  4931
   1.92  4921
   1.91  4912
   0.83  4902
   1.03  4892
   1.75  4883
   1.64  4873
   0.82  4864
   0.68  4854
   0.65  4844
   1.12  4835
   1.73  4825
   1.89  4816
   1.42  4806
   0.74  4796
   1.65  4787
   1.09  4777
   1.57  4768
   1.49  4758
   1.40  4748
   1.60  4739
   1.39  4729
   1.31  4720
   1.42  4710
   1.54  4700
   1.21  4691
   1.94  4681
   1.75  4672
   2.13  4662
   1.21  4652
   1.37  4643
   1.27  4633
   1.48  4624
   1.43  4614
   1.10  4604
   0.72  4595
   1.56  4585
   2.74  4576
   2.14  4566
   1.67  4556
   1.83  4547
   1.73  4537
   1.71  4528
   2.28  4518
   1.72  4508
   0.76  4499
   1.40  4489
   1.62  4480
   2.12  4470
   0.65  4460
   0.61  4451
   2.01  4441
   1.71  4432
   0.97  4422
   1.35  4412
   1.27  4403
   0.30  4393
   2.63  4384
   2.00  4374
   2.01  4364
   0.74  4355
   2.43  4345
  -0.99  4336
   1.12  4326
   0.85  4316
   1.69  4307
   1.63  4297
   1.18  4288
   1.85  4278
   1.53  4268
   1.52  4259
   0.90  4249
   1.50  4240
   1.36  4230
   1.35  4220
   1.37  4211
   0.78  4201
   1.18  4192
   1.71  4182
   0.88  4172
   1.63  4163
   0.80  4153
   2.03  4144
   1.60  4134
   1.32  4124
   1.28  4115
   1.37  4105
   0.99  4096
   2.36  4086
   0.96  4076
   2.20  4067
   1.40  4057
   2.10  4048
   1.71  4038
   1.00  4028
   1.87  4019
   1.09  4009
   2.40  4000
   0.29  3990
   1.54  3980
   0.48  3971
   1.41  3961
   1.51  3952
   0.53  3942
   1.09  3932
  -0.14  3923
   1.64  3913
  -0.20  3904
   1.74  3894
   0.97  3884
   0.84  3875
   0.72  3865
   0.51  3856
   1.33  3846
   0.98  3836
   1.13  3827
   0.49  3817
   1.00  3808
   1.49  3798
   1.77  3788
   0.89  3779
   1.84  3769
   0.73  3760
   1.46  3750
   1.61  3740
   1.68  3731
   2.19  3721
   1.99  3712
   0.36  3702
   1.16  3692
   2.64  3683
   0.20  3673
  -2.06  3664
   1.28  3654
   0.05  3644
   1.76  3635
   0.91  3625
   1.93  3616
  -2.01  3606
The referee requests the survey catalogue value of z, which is 0.233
